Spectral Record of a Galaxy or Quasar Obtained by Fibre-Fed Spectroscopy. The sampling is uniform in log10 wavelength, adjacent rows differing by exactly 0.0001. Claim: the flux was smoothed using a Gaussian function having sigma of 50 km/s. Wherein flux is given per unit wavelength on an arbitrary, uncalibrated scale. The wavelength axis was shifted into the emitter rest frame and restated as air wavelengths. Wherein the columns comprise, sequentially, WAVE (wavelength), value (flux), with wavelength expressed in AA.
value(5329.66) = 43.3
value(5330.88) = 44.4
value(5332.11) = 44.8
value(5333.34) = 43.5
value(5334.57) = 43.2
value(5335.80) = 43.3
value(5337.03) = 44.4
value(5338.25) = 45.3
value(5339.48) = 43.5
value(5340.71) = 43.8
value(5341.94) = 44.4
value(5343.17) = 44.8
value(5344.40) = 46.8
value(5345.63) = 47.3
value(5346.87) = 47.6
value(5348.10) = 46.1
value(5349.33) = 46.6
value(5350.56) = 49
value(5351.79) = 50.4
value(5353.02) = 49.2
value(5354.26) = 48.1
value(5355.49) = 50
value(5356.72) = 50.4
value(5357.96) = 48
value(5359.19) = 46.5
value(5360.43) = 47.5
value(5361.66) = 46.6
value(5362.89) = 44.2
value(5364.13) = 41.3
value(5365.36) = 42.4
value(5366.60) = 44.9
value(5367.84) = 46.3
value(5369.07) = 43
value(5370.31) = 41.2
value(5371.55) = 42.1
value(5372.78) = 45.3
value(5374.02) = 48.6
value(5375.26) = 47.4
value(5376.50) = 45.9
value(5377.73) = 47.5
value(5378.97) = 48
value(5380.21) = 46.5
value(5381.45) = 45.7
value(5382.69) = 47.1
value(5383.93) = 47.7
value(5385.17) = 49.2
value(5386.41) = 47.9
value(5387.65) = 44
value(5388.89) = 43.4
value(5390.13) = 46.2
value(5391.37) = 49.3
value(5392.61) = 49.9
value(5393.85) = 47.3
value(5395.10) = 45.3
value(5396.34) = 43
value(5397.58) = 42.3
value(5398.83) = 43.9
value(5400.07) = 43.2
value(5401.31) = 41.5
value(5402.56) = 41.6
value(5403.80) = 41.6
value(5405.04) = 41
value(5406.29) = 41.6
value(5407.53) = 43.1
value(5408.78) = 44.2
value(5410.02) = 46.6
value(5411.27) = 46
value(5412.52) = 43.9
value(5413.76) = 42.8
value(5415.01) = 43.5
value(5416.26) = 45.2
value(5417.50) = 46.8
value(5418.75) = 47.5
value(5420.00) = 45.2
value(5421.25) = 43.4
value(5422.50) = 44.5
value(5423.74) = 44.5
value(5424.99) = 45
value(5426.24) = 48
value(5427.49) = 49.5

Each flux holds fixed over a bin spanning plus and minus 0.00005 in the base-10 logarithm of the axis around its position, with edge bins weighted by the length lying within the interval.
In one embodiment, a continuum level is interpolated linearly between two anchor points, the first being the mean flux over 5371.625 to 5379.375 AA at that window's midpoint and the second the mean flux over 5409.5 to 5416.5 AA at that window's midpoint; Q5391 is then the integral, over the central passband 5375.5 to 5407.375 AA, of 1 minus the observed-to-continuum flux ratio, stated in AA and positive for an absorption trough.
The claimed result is 0.4 AA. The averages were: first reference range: 46.8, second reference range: 44.6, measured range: 45.2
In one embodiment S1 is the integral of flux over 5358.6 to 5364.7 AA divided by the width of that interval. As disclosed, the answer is 45.2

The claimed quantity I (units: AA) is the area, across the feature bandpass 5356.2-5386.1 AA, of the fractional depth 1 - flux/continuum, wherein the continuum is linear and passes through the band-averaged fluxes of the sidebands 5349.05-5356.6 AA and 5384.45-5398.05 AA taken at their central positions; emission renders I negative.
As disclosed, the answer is 1.10 AA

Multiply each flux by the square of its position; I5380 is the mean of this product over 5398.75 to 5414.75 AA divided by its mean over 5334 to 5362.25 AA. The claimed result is 0.95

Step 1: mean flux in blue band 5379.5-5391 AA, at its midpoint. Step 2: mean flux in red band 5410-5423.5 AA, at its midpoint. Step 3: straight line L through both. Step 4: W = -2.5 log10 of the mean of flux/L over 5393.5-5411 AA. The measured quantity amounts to 0.06 mag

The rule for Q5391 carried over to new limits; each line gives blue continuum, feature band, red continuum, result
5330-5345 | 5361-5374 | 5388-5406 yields 0.09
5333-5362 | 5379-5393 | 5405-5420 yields -0.51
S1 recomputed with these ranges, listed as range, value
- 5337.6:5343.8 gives 44.4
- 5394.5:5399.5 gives 43.6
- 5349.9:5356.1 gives 49.3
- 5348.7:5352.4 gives 48.7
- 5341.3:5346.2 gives 45.8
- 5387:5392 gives 45.8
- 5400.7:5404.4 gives 41.5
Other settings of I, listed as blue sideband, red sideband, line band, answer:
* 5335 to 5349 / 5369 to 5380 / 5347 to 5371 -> -0.53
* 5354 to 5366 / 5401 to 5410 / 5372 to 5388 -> -0.83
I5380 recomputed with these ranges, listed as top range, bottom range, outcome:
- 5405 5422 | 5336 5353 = 0.99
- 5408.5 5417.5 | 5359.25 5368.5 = 1.02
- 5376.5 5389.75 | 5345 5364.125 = 0.99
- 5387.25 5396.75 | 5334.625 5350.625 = 1.04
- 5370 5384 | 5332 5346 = 1.05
